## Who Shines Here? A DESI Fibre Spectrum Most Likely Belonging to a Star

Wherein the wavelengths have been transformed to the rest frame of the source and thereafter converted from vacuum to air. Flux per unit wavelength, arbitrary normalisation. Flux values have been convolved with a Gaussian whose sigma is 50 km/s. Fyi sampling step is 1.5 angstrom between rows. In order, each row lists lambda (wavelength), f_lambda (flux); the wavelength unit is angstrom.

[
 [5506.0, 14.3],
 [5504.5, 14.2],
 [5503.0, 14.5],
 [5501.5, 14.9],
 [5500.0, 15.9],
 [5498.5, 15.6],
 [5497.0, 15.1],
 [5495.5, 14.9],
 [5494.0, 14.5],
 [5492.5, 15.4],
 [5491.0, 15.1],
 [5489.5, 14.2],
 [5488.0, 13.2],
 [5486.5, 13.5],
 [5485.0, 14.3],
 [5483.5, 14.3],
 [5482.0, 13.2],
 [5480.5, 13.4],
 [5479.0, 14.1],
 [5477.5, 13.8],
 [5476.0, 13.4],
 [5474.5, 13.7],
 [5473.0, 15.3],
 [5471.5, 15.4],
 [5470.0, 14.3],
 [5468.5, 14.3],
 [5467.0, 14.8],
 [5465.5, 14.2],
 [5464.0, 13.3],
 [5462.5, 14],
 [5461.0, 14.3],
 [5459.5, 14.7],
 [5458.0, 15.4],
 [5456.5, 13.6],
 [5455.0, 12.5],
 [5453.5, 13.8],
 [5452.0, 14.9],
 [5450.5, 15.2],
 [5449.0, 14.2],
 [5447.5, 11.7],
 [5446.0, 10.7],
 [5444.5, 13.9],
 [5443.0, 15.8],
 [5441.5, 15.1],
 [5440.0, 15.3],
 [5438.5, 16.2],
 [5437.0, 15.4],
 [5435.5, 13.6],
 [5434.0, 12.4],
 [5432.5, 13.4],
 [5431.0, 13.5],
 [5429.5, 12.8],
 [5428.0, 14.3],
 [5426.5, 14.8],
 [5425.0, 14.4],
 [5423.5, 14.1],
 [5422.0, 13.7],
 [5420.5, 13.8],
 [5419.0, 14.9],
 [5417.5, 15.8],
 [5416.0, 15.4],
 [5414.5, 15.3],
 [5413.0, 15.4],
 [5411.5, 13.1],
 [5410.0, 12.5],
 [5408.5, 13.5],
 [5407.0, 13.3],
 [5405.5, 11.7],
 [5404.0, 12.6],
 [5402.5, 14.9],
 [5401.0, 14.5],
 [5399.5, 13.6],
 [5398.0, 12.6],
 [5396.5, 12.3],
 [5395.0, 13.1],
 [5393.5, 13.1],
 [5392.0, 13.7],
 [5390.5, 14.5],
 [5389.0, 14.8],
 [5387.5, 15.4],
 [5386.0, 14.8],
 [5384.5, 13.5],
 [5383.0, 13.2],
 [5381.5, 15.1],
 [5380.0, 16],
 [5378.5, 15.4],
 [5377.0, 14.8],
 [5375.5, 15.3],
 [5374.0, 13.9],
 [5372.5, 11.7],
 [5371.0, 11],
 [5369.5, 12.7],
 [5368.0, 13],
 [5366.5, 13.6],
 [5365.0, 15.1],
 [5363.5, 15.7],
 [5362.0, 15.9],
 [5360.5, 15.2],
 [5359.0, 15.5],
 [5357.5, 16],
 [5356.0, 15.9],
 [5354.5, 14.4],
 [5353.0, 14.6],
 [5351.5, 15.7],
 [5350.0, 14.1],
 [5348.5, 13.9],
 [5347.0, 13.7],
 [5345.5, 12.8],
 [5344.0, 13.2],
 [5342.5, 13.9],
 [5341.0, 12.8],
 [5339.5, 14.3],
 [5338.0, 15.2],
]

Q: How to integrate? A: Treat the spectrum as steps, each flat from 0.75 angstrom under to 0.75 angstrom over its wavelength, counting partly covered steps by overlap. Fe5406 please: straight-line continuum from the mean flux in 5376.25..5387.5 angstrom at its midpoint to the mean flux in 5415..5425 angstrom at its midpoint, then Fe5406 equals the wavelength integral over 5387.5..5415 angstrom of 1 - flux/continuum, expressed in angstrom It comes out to 1.98 angstrom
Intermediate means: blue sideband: 14.7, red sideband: 14.6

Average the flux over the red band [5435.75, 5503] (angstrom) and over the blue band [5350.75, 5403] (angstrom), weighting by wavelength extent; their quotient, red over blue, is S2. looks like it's 1.00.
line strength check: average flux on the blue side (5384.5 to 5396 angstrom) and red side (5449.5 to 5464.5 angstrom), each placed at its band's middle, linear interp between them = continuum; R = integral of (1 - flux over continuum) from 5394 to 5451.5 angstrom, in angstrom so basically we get 0.94 angstrom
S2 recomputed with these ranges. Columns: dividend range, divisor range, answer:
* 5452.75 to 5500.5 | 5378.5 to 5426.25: 1.02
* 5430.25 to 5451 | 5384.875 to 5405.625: 1.02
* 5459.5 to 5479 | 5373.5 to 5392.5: 0.97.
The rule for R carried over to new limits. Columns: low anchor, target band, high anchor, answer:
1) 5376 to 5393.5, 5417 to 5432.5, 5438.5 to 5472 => 0.2 angstrom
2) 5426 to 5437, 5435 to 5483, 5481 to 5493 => -1.1 angstrom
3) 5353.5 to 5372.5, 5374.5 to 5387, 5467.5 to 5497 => -0.3 angstrom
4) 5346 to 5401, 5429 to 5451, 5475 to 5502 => 0.6 angstrom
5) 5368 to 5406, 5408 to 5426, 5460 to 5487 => -0.6 angstrom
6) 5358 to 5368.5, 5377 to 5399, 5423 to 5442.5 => 0.9 angstrom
